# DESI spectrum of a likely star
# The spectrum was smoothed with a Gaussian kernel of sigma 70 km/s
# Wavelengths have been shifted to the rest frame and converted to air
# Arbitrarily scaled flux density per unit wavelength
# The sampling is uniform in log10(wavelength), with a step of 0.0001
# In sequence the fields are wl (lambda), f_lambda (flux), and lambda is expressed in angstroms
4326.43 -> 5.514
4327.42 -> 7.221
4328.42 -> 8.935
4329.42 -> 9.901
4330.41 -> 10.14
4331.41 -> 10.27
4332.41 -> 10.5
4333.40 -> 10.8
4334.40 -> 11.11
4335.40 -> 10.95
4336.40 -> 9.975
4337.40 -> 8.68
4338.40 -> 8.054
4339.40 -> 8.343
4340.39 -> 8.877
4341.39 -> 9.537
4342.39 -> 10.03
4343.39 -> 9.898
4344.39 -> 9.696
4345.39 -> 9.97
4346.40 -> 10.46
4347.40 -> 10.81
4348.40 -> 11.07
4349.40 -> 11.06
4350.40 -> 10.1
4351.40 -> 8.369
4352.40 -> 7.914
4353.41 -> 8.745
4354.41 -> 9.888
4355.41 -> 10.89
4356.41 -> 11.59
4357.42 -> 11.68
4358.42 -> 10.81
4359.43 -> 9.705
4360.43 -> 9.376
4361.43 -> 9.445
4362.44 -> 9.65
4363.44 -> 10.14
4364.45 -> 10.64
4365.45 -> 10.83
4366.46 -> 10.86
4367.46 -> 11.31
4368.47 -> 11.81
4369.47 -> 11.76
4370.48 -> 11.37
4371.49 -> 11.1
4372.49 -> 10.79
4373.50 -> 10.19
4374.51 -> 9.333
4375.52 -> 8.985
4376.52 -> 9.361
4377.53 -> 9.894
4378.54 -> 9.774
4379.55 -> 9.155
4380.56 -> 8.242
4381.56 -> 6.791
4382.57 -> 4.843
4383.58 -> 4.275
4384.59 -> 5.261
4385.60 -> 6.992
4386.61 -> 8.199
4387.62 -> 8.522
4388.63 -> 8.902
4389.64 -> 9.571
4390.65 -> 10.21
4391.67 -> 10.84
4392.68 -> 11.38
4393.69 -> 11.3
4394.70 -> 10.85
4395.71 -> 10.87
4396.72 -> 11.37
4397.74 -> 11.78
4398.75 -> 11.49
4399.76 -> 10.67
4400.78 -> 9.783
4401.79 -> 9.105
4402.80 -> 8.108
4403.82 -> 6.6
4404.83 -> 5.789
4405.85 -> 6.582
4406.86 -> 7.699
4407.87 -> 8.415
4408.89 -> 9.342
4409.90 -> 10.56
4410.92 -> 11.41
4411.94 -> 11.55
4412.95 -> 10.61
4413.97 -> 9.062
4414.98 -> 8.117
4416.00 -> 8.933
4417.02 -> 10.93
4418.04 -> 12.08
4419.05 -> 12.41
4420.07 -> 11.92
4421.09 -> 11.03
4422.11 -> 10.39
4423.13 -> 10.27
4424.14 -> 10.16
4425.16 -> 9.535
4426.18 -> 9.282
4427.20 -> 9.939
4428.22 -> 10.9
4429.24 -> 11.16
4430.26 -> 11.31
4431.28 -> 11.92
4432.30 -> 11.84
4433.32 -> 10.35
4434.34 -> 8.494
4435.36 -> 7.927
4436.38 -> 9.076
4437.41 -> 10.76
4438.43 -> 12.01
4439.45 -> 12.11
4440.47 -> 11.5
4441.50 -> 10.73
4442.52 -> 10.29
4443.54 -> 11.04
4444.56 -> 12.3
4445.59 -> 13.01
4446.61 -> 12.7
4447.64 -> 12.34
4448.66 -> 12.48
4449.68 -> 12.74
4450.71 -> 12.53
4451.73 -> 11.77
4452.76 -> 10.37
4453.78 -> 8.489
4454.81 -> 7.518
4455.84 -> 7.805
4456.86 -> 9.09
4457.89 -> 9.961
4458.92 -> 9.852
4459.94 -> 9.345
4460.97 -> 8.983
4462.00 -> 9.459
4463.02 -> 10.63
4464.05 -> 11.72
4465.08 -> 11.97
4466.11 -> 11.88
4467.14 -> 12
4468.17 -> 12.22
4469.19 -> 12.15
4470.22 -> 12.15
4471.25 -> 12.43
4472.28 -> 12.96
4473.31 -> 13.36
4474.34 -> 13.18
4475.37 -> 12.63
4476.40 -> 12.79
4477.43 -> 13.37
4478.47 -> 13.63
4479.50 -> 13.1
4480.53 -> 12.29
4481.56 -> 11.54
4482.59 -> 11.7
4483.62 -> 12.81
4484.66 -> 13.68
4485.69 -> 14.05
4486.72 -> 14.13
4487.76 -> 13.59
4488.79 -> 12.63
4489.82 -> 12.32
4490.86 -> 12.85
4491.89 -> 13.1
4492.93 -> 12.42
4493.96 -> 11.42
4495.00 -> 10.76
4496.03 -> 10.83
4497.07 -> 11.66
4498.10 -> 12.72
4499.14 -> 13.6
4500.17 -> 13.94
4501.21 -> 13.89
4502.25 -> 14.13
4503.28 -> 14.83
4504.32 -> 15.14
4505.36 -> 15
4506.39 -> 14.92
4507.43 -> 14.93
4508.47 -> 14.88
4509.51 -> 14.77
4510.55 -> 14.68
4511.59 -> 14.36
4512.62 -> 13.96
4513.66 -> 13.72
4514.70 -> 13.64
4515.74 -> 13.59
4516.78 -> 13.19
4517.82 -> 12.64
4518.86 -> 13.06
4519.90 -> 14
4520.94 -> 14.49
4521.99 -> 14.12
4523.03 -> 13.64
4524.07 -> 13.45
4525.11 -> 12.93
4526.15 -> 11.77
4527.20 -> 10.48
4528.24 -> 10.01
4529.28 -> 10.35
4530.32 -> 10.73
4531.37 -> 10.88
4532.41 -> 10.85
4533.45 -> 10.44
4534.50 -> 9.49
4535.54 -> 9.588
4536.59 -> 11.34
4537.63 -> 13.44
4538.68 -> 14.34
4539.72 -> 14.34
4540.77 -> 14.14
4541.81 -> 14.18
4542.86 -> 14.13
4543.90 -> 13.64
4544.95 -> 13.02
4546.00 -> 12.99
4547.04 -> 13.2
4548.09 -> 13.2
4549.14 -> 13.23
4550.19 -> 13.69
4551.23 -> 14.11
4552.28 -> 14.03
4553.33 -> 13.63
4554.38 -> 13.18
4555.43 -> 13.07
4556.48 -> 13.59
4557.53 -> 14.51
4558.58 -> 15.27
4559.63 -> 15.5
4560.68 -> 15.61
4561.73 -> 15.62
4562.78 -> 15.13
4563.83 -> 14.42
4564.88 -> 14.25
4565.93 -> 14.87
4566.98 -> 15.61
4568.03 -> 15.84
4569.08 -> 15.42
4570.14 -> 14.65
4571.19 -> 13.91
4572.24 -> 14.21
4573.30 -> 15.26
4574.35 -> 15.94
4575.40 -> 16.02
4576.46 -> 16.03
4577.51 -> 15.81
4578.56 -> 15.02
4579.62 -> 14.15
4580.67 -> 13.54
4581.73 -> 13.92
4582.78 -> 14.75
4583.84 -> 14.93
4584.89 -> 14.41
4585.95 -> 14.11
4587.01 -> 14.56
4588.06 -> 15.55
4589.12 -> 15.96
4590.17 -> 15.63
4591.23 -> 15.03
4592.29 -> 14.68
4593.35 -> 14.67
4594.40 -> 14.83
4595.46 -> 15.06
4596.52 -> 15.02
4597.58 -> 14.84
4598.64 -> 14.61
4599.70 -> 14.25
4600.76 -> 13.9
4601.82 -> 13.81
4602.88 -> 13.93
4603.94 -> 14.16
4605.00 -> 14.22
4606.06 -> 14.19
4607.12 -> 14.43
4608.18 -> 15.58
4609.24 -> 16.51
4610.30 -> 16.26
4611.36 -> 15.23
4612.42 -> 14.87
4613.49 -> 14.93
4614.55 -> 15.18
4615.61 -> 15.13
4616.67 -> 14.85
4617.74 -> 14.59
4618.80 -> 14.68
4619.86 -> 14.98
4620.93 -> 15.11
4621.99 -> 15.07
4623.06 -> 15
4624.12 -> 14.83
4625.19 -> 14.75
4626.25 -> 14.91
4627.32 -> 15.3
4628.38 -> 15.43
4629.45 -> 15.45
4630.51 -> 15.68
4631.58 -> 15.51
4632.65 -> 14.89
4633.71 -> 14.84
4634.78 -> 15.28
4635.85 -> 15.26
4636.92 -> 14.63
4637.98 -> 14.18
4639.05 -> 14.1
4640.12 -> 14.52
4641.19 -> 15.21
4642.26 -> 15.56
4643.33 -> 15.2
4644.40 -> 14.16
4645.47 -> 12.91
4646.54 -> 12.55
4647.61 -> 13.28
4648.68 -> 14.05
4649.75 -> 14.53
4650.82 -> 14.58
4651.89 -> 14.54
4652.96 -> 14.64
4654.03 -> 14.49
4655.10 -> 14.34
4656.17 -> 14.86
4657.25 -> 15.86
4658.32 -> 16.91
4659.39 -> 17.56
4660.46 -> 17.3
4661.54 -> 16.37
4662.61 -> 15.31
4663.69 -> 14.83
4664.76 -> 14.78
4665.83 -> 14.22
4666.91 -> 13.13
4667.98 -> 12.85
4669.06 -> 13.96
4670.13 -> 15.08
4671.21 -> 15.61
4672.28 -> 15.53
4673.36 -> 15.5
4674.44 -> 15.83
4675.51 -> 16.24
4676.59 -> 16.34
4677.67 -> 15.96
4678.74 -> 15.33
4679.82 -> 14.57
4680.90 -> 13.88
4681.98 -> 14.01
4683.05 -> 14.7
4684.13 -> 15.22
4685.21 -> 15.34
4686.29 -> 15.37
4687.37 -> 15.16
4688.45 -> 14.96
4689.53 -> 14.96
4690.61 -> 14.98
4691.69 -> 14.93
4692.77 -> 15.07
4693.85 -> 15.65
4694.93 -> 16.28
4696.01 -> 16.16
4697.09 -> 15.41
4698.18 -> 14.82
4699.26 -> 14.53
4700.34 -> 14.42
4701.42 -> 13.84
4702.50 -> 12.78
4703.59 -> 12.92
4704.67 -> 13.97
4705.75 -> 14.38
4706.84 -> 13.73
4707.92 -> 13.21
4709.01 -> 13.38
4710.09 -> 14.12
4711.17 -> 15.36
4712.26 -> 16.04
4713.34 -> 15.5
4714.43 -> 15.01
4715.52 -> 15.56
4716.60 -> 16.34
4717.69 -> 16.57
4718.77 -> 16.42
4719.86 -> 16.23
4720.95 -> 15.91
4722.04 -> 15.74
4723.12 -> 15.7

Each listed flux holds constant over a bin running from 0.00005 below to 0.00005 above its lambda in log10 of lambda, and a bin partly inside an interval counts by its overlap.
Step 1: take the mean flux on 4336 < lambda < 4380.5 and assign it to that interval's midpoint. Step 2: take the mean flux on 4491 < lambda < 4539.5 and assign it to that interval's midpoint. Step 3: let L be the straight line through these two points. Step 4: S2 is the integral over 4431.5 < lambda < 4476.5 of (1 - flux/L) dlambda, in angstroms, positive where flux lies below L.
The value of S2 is 2.56 angstroms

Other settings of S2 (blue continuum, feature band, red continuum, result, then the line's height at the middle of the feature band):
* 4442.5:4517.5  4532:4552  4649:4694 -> 0.71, 13.3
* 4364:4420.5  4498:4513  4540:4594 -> -1.90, 12.8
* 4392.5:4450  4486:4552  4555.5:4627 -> -0.35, 13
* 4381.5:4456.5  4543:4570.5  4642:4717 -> -3.70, 12.6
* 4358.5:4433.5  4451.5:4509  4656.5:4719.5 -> -4.48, 11.3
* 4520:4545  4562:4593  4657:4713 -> -4.36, 13.1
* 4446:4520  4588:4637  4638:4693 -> -2.61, 14.2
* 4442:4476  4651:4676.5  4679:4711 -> -1.92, 14.2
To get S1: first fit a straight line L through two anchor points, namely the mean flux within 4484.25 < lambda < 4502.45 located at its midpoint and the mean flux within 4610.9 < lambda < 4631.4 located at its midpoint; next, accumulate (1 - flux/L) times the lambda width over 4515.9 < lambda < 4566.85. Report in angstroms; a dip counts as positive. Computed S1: 1.9 angstroms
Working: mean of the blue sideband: 12.8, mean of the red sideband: 15.1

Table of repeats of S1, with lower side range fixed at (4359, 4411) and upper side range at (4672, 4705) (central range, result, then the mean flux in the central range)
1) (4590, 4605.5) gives -1.4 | 14.5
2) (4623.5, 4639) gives -1.2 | 15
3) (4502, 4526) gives -4.6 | 14.1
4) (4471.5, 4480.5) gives -1.6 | 13.1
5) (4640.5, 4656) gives -0.1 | 14.3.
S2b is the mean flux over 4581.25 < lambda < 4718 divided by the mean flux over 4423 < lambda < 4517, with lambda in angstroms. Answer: 1.24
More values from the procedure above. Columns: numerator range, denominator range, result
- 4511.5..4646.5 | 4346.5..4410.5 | 1.48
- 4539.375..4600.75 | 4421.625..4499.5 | 1.27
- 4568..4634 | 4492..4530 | 1.13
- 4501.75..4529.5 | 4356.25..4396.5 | 1.41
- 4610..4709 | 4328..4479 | 1.45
